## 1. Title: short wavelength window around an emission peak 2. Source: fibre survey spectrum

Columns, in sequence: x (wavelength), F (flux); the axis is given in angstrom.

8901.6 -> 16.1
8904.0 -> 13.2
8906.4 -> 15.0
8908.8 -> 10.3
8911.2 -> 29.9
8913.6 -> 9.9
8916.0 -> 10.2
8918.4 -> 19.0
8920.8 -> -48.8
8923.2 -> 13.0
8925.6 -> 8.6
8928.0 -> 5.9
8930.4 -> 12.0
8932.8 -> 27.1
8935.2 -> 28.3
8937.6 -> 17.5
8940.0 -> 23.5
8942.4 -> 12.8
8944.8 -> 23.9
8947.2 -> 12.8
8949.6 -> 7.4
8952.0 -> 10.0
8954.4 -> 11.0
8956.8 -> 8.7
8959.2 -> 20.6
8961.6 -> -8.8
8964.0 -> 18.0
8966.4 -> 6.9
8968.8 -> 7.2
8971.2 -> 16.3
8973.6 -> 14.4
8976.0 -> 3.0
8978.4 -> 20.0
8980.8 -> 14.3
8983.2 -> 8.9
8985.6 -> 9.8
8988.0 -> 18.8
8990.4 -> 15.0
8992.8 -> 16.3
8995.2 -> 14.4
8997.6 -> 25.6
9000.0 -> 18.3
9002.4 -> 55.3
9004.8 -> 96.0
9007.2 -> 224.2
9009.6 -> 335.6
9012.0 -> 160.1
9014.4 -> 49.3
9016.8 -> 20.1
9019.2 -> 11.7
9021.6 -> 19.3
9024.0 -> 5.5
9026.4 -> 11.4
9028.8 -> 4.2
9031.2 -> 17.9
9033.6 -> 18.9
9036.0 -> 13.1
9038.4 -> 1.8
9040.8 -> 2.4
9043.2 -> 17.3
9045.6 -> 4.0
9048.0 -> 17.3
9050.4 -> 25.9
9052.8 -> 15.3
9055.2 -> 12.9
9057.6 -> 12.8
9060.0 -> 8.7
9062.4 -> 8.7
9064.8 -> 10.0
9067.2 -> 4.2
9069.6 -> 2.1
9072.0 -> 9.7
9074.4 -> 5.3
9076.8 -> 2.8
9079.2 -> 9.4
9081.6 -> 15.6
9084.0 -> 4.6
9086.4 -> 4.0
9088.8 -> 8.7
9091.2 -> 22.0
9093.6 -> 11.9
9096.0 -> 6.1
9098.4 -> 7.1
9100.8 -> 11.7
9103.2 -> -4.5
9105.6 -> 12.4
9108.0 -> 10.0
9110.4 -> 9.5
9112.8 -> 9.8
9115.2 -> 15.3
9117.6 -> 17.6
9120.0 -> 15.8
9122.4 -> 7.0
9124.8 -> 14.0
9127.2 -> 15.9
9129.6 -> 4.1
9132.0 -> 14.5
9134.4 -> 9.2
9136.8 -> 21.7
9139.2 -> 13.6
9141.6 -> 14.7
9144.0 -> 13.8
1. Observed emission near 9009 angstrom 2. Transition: H-beta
